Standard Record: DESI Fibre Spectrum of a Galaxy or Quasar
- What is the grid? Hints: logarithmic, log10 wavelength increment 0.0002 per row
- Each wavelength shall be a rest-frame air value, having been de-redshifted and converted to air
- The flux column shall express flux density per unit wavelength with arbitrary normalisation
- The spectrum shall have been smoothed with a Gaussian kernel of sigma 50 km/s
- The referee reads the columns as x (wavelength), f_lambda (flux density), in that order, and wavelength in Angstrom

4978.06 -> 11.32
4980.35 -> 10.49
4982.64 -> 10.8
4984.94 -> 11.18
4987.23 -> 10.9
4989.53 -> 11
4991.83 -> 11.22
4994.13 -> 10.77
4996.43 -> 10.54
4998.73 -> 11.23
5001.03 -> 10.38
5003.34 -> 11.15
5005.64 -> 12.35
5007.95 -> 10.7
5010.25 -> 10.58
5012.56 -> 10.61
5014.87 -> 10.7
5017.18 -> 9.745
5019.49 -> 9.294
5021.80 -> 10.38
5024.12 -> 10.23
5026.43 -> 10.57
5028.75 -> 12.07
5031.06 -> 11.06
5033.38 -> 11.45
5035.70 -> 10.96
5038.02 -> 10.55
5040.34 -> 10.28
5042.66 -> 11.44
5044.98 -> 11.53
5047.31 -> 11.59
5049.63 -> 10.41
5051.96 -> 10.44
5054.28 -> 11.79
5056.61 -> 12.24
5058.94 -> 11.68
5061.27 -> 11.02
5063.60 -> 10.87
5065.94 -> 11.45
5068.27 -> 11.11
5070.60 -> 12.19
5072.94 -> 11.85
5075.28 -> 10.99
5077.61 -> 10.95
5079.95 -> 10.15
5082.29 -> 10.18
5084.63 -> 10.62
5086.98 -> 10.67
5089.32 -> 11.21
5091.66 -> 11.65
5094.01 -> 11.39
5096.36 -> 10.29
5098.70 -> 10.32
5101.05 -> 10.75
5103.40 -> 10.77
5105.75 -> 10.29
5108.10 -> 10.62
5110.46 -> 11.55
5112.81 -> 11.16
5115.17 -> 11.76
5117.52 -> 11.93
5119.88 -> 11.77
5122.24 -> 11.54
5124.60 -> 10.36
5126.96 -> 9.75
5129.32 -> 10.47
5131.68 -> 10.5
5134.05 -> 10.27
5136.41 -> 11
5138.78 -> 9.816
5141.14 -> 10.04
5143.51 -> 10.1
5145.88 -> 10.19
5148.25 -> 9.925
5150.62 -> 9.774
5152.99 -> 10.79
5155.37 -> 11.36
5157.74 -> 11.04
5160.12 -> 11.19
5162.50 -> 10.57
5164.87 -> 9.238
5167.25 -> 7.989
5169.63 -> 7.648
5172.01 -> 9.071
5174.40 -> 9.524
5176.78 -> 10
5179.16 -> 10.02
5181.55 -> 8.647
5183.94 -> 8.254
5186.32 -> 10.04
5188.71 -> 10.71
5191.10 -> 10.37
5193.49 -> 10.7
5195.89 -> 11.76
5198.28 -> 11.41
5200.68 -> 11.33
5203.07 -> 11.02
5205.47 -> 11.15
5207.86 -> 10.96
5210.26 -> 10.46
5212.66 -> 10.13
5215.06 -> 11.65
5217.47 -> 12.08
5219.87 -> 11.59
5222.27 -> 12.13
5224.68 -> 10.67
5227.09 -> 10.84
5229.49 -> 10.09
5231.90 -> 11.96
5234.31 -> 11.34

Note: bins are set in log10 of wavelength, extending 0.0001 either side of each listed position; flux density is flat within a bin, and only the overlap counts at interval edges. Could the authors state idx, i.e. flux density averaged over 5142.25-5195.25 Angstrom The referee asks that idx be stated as 9.89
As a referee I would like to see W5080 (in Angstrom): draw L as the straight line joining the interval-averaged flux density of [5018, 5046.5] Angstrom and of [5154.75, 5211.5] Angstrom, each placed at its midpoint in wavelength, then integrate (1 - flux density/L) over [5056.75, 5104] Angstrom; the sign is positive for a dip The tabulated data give -1.9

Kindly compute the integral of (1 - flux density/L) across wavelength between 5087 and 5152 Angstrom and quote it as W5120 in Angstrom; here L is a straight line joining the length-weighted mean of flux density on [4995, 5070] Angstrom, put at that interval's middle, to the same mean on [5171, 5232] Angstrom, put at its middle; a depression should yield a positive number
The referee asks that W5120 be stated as 0.5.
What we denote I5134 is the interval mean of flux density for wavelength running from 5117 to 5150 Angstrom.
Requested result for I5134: 10.5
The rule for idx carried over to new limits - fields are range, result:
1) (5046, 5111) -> 11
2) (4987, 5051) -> 10.8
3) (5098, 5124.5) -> 11.1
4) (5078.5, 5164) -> 10.7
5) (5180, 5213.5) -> 10.5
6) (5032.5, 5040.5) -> 10.9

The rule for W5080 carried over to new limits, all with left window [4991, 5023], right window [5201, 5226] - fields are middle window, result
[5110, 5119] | -0.5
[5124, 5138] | 0.8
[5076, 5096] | 0.1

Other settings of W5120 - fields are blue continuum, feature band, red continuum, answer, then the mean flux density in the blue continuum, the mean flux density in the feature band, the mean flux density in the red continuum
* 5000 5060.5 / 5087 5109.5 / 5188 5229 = 0.4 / 10.9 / 10.8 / 11.1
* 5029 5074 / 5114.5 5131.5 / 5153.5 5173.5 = -1.1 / 11.3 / 11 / 9.79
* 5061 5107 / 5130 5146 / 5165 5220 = 0.5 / 10.9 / 10.3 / 10.2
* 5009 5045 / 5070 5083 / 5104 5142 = -0.3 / 10.7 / 11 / 10.8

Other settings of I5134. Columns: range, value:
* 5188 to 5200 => 11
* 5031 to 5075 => 11.3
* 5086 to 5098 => 11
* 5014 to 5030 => 10.4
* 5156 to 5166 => 10.6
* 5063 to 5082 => 11.2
